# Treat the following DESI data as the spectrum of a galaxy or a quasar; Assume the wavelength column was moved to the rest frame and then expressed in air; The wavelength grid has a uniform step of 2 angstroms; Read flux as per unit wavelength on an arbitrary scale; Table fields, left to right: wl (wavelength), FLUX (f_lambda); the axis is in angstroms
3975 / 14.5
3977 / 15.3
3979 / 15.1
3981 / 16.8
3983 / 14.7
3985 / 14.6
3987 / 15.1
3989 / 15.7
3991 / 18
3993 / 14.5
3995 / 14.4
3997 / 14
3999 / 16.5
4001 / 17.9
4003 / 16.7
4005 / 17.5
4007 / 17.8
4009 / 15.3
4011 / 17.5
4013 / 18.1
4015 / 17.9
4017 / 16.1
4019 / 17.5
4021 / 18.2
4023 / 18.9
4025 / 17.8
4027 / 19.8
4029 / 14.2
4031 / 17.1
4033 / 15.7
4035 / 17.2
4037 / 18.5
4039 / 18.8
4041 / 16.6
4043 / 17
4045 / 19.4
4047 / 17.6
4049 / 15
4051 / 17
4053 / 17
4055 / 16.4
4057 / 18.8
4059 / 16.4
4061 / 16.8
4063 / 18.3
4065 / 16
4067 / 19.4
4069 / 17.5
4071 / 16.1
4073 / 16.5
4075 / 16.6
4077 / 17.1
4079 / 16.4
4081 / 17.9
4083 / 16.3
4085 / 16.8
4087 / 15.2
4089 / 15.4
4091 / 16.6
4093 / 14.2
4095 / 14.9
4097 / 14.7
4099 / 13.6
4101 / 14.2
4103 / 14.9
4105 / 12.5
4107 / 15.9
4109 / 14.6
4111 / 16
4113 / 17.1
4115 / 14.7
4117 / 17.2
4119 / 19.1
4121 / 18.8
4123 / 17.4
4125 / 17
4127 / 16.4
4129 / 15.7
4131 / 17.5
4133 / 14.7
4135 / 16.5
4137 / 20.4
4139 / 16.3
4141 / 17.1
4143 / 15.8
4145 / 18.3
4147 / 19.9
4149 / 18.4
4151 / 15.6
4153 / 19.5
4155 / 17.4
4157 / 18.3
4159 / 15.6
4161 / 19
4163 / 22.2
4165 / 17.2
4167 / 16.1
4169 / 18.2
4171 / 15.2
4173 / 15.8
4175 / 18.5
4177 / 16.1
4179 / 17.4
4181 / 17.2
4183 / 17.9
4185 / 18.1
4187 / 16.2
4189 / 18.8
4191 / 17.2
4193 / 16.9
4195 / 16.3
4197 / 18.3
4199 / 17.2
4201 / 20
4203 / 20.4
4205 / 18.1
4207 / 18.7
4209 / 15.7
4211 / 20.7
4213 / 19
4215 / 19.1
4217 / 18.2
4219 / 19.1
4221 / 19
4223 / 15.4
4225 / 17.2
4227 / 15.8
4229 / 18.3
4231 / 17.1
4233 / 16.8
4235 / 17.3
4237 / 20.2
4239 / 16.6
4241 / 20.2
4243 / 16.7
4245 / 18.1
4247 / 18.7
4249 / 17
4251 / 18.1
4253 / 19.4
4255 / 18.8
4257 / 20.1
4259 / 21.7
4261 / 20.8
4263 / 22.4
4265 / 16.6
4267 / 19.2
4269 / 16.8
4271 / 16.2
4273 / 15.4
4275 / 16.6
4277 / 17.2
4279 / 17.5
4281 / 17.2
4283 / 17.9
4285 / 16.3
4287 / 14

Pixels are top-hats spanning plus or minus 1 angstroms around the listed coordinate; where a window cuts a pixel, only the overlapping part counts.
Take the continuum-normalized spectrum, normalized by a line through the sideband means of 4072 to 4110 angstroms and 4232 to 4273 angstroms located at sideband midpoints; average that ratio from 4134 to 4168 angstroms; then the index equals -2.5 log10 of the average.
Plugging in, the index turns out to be -0.08 mag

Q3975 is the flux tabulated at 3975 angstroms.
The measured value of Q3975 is 14.5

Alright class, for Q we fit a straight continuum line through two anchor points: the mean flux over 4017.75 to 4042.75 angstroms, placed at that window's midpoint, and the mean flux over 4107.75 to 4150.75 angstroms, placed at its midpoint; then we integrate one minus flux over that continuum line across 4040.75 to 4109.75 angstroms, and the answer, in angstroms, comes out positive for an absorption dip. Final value 4.09 angstroms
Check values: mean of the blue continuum 17.5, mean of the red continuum 17.1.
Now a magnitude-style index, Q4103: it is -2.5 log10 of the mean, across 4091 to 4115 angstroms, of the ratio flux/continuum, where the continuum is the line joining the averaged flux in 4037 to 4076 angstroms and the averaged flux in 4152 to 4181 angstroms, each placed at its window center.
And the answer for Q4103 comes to 0.17 mag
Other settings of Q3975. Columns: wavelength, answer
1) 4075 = 16.6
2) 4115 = 14.7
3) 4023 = 18.9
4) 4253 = 19.4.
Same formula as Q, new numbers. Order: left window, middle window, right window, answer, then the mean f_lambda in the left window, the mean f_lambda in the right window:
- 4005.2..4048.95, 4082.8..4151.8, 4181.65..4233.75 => 5.4 angstroms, 17.4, 17.9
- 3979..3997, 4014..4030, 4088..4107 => -2.5 angstroms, 15.4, 14.6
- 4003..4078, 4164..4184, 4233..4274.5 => 1.2 angstroms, 17.3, 18.5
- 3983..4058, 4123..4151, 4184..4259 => 0.7 angstroms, 16.9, 18.1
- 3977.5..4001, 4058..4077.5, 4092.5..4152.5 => -1.3 angstroms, 15.5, 16.4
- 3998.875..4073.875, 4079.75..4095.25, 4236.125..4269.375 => 1.5 angstroms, 17.3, 18.9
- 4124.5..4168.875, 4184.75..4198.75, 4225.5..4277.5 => 0.3 angstroms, 17.5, 18.2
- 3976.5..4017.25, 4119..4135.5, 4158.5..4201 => 0.2 angstroms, 16.2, 17.5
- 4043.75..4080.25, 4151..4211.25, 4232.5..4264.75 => 1.8 angstroms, 17.1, 18.9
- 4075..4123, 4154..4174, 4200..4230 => -0.3 angstroms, 15.9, 18.3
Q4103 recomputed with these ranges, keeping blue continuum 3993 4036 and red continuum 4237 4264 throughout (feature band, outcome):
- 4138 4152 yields 0.050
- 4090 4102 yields 0.200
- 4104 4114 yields 0.171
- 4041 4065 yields 0.006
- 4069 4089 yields 0.063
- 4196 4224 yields 0.016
